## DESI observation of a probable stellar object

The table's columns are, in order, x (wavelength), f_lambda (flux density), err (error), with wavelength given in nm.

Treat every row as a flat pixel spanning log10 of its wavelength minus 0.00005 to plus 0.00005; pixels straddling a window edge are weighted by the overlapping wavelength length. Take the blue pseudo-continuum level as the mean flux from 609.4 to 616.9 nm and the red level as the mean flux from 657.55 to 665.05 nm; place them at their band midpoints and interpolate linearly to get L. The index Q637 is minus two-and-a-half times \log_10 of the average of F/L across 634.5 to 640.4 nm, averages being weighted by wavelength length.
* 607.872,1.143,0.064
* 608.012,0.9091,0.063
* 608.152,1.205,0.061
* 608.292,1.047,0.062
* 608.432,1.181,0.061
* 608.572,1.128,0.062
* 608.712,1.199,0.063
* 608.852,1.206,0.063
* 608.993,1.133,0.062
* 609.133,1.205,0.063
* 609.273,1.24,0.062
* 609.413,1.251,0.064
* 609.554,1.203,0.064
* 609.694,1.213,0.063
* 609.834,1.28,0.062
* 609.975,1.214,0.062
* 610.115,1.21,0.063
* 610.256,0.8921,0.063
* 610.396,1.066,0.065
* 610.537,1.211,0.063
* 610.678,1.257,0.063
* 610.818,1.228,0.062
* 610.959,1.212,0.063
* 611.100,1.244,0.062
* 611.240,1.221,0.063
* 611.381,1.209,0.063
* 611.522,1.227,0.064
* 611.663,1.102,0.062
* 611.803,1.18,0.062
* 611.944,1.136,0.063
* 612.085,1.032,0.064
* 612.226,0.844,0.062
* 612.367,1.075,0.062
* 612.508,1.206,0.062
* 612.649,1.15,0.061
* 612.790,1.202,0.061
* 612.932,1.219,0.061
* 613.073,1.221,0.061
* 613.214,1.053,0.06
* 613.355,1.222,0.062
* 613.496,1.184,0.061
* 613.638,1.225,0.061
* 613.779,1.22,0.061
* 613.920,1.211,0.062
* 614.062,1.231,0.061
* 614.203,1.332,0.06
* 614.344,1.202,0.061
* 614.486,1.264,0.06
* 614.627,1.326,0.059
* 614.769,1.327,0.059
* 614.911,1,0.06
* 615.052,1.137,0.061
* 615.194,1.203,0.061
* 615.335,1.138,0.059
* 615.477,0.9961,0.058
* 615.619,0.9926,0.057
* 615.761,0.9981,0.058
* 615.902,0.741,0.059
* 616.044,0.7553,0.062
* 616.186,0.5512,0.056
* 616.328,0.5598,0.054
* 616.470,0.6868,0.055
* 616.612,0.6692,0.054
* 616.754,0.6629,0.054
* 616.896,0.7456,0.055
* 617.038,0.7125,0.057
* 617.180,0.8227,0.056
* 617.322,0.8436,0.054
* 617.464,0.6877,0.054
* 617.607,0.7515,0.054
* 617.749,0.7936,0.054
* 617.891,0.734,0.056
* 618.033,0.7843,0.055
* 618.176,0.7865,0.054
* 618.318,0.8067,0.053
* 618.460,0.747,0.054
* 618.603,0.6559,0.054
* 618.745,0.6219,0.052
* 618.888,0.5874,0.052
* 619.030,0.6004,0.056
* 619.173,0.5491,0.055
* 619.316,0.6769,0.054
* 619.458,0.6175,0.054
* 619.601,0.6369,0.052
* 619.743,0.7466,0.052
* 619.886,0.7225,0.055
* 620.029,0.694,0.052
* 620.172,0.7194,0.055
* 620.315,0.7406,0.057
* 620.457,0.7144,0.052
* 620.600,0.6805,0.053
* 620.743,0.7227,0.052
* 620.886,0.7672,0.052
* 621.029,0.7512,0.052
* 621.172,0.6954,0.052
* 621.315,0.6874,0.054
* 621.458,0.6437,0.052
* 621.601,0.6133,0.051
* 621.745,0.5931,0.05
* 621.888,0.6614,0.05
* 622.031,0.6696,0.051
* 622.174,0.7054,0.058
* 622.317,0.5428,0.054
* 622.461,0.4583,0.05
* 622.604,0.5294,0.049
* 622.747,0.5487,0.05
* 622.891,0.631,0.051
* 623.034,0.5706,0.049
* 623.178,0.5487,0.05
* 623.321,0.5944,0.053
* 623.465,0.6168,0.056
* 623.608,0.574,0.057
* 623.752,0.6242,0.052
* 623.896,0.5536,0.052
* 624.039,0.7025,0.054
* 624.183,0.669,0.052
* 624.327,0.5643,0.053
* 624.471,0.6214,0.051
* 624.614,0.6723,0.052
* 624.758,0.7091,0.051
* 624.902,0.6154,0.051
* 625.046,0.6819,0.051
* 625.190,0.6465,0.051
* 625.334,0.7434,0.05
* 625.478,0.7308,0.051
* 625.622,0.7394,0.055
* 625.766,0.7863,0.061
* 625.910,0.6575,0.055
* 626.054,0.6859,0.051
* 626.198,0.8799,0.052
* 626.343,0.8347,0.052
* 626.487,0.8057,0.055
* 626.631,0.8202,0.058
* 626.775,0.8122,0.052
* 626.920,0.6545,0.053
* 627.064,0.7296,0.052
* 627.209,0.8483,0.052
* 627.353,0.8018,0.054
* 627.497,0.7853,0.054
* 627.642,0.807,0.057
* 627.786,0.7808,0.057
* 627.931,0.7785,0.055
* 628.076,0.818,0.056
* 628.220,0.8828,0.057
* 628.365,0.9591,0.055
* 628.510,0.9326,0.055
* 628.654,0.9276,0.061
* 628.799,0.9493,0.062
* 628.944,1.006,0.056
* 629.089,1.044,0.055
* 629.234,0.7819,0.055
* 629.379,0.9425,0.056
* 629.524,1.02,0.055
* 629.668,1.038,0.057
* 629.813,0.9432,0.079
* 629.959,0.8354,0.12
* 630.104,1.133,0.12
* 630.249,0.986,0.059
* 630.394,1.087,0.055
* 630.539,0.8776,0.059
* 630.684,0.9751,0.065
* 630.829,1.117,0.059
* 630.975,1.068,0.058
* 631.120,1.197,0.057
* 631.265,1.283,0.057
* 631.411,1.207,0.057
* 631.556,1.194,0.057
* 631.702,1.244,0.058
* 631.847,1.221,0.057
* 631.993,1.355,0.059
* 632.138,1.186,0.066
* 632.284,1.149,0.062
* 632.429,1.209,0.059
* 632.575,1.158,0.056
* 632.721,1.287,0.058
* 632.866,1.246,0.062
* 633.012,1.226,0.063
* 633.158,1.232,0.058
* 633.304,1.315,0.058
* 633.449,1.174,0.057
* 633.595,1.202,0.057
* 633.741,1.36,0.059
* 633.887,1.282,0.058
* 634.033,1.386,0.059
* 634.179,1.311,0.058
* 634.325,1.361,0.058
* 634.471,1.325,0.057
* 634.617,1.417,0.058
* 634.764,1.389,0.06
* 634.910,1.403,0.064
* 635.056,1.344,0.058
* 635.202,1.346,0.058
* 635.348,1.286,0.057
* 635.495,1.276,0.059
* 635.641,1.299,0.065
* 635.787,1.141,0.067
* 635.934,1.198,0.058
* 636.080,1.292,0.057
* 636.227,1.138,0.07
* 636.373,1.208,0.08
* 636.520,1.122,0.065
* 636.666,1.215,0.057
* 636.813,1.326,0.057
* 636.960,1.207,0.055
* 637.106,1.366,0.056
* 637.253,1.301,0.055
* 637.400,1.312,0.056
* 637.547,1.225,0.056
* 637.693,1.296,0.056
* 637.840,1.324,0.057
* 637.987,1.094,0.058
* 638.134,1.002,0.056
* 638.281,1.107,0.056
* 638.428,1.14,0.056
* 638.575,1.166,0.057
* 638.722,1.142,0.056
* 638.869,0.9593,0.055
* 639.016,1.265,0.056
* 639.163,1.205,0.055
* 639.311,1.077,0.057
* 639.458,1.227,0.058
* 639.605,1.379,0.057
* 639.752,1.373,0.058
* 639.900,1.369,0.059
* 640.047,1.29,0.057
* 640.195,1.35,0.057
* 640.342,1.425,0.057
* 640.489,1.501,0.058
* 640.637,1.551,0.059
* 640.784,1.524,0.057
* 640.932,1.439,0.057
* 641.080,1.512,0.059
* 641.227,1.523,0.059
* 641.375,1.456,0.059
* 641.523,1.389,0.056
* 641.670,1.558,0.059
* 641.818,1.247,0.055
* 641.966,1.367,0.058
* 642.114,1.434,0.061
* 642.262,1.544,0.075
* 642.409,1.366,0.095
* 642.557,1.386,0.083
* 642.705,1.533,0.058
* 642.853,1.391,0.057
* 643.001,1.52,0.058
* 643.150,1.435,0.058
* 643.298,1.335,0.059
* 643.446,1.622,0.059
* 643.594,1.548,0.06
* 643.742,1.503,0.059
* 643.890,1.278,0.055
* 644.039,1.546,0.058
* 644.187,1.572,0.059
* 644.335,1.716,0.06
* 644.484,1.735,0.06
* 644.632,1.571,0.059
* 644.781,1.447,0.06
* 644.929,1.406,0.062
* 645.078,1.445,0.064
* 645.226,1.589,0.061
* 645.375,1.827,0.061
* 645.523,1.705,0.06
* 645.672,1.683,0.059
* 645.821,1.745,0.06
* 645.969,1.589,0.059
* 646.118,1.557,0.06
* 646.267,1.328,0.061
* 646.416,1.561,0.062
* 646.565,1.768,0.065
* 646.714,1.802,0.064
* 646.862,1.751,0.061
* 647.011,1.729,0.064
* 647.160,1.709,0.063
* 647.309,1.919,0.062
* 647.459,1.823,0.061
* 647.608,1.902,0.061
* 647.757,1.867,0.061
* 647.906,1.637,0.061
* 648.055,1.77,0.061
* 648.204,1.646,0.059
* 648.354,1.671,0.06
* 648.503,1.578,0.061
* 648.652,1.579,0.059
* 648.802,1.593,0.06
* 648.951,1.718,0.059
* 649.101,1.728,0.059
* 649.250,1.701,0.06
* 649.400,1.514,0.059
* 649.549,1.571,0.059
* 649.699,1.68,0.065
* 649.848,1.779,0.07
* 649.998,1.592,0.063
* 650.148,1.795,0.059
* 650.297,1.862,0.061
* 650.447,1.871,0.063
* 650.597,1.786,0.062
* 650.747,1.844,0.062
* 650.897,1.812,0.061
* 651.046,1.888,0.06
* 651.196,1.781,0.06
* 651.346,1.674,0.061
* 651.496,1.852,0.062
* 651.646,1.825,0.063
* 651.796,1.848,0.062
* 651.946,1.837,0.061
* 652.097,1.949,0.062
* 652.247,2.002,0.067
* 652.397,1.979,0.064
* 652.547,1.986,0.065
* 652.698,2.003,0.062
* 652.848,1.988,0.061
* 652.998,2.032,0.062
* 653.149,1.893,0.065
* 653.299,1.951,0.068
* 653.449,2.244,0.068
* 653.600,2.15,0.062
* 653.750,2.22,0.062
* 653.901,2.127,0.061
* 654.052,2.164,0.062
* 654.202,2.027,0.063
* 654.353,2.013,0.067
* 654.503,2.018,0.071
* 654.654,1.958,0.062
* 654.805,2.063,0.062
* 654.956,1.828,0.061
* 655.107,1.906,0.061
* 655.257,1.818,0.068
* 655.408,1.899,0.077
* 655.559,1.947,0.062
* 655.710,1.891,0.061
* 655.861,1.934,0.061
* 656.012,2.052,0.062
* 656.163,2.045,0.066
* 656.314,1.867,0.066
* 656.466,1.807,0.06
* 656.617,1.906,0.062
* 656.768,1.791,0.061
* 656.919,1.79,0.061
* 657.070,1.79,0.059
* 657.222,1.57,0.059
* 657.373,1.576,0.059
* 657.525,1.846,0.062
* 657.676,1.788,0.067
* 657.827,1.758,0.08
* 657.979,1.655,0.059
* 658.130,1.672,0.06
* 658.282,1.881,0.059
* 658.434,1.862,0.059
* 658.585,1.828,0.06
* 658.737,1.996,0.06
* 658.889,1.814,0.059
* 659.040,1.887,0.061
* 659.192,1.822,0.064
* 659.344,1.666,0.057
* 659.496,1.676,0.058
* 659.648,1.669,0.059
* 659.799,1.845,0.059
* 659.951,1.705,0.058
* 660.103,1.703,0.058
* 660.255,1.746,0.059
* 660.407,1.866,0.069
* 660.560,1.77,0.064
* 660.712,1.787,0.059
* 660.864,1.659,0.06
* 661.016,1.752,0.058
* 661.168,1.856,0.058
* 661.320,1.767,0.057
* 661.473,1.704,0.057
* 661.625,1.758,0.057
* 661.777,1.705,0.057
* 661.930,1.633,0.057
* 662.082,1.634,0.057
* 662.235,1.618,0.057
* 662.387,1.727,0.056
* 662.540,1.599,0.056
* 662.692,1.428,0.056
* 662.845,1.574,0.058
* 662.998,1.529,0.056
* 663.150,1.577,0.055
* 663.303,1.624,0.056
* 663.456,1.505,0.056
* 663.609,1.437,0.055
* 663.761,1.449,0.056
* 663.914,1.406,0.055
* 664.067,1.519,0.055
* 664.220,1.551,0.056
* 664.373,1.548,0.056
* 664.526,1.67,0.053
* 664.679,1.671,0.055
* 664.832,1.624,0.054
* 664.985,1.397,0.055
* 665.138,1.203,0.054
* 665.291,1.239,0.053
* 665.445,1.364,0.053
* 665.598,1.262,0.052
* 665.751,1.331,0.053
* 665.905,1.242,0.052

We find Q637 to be 0.12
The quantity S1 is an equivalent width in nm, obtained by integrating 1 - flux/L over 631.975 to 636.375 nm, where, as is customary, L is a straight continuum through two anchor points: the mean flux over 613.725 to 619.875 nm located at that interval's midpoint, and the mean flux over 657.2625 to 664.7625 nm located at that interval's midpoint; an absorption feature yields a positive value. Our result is -0.33 nm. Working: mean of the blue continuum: 0.86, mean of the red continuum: 1.69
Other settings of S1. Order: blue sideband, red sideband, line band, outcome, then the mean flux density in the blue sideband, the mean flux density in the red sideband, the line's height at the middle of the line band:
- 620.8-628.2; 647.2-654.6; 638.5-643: 0.12 nm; 0.687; 1.85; 1.4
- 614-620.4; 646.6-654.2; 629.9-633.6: 0.33 nm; 0.833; 1.83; 1.27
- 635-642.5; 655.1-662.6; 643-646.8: -0.33 nm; 1.3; 1.78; 1.45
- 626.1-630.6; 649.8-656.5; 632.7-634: -0.19 nm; 0.886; 1.93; 1.1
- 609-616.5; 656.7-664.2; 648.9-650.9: -0.20 nm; 1.12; 1.7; 1.57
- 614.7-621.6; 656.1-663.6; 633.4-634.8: -0.23 nm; 0.766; 1.73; 1.14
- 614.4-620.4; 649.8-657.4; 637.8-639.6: 0.38 nm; 0.805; 1.91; 1.45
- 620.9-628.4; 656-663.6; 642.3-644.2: -0.33 nm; 0.693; 1.74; 1.24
